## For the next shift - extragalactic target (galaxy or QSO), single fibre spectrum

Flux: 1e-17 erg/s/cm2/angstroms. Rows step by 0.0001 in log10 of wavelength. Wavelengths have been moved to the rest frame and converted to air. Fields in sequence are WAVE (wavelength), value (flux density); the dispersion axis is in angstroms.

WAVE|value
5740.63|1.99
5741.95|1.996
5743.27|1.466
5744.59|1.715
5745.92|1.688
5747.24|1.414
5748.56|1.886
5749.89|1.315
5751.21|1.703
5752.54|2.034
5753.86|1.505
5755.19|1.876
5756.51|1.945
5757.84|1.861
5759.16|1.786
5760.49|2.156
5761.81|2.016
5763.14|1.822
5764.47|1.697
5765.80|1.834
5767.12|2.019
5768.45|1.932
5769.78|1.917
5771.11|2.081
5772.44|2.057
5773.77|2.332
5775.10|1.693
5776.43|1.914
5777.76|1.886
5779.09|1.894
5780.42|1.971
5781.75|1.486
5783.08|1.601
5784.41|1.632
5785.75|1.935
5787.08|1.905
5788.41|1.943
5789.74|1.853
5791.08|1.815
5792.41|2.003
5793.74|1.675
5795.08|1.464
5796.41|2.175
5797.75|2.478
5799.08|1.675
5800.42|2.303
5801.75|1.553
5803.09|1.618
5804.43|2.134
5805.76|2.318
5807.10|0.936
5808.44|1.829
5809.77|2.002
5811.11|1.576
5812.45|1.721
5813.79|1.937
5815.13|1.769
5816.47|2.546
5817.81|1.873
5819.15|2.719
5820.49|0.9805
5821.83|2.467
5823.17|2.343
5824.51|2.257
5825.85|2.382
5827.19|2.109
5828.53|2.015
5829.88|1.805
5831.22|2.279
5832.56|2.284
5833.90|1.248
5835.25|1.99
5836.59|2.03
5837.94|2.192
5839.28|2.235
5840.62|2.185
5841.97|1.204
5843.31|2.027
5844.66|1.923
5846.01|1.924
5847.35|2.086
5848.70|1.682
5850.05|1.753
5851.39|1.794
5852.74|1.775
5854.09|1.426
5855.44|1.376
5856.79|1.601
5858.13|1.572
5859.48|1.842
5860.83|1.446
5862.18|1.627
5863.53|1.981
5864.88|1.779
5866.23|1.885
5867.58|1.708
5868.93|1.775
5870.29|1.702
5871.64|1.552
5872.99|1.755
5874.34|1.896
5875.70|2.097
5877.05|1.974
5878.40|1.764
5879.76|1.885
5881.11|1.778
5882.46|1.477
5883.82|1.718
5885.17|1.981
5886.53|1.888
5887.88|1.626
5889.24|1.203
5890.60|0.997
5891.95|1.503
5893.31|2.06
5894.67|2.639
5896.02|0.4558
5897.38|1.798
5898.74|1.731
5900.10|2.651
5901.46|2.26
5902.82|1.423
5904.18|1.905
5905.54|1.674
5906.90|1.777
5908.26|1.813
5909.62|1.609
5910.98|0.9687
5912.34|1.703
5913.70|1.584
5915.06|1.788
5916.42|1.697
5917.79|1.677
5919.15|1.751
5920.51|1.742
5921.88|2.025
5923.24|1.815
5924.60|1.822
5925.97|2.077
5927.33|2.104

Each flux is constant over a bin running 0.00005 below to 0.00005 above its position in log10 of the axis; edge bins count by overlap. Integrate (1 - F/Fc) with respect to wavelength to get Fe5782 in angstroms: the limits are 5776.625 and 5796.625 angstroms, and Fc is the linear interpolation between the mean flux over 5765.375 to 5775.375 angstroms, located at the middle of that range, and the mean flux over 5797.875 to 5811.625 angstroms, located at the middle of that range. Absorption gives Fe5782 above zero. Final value 1.1 angstroms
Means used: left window 2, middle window 1.81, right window 1.82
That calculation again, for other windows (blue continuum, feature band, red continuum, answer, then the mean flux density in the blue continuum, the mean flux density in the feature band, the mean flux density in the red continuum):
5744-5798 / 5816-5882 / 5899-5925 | -2.9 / 1.85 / 1.88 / 1.77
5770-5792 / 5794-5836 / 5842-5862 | -3.8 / 1.88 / 1.96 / 1.71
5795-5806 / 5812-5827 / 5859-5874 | -1.5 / 1.98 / 2.1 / 1.73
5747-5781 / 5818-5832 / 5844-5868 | -2.7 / 1.87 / 2.13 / 1.73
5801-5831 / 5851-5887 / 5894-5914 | 1.6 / 1.96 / 1.74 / 1.74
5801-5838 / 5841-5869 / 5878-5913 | 1.7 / 1.96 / 1.73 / 1.7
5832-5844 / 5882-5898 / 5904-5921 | 1.2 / 1.93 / 1.61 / 1.66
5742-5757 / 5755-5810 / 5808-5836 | -1.4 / 1.7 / 1.88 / 2.01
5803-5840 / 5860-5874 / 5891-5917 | 0.9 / 1.99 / 1.73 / 1.73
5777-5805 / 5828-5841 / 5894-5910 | -1.3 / 1.86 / 2.02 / 1.81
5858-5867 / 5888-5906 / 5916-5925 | 0.6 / 1.74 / 1.71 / 1.79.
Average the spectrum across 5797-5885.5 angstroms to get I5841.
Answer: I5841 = 1.87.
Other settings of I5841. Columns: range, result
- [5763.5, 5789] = 1.88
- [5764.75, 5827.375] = 1.92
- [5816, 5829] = 2.17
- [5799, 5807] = 1.88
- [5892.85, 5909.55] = 1.84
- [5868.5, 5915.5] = 1.73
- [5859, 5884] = 1.77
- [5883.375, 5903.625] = 1.73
